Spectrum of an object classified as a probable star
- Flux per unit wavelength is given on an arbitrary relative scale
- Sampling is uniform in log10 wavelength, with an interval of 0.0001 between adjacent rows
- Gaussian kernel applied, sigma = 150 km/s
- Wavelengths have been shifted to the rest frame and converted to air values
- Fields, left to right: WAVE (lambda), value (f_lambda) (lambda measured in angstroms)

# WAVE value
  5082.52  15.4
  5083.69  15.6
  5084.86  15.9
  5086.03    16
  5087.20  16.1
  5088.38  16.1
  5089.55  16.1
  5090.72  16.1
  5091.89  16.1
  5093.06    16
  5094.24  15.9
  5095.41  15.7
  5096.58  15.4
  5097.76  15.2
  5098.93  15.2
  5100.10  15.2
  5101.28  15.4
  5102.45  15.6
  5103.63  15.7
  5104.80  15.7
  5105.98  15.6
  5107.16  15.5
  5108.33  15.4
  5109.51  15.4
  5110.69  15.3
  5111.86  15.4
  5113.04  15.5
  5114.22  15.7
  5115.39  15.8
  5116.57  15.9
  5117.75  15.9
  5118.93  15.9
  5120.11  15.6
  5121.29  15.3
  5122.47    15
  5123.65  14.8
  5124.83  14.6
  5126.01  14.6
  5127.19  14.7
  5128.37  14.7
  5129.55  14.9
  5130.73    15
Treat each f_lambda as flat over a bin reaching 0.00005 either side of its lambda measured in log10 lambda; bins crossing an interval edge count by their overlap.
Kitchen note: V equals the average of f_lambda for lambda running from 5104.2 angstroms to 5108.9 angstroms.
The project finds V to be 15.6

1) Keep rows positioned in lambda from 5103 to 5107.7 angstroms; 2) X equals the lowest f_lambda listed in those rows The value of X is 15.5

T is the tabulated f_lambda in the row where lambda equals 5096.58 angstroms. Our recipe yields 15.4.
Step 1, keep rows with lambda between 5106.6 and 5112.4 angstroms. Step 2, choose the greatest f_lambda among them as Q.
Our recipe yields 15.5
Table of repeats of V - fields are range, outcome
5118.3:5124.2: 15.3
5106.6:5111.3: 15.4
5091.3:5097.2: 15.8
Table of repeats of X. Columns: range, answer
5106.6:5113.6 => 15.3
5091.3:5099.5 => 15.2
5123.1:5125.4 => 14.6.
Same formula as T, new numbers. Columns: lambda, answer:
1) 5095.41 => 15.7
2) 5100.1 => 15.2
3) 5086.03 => 16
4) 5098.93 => 15.2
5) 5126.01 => 14.6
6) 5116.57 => 15.9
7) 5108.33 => 15.4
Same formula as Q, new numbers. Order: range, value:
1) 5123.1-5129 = 14.8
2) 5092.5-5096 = 16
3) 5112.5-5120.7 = 15.9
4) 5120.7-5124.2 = 15.3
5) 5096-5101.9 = 15.4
